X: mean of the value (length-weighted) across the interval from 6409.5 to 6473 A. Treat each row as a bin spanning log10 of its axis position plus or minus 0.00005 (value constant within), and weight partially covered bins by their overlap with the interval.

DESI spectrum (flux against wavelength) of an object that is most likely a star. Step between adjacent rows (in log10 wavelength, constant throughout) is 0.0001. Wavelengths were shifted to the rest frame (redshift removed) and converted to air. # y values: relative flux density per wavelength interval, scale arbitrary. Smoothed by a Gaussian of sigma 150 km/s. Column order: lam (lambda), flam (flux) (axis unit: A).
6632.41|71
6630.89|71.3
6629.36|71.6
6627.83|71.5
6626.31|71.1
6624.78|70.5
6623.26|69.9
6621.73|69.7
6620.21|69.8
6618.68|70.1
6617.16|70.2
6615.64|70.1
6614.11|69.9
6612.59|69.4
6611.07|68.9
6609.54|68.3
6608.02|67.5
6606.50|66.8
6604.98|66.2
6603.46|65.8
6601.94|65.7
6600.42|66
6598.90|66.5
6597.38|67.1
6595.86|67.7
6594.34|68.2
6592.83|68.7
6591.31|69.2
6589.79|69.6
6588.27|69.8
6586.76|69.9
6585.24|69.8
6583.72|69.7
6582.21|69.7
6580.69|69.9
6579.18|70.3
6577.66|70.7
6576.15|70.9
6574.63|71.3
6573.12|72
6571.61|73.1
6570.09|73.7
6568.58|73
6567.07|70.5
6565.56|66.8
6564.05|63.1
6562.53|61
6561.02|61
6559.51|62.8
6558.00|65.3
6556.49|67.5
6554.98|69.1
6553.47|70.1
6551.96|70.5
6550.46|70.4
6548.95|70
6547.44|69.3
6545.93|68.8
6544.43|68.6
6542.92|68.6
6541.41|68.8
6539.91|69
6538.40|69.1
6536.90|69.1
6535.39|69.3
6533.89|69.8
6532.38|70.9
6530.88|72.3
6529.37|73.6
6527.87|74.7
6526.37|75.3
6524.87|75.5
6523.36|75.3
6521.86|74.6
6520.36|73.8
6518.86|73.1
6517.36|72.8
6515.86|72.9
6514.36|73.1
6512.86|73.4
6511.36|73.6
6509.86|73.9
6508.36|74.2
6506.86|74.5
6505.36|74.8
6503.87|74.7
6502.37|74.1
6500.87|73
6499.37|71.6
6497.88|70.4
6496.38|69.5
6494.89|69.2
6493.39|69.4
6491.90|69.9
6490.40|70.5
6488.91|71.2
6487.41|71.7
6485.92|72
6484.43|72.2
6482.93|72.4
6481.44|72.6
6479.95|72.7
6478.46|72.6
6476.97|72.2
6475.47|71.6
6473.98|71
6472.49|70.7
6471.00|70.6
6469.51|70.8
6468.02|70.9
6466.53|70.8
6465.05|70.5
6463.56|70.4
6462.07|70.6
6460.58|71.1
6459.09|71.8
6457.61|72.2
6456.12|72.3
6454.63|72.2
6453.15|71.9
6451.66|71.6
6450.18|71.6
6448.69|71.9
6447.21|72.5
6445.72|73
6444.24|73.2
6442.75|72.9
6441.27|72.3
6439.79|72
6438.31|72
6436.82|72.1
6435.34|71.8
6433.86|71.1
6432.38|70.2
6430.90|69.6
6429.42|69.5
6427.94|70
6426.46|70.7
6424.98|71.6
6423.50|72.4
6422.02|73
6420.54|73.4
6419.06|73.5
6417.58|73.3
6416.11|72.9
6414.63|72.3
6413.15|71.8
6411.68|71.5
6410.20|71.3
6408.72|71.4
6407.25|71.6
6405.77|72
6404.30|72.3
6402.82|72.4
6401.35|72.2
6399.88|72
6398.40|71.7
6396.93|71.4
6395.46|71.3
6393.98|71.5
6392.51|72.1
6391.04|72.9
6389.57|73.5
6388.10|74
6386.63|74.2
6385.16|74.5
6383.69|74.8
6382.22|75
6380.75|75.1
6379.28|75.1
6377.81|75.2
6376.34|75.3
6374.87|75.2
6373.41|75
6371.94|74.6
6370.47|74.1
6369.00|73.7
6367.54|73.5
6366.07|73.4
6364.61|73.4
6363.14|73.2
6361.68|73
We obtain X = 71.7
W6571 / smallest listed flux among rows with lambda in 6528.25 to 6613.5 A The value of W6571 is 61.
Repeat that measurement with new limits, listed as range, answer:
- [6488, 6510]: 69.2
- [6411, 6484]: 69.5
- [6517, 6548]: 68.6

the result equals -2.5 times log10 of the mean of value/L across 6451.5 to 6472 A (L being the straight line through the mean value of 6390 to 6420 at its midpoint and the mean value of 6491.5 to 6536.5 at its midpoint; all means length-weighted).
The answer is 0.02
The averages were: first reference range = 72.1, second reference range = 72.8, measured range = 71.3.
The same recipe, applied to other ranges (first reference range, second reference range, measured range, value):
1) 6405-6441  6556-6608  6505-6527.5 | -0.07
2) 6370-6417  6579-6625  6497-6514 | -0.04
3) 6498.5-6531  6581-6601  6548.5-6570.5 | 0.05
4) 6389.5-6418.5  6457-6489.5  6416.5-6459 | 0.00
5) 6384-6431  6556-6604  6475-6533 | -0.04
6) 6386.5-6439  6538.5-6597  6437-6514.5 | -0.02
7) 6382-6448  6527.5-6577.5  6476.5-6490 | -0.02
